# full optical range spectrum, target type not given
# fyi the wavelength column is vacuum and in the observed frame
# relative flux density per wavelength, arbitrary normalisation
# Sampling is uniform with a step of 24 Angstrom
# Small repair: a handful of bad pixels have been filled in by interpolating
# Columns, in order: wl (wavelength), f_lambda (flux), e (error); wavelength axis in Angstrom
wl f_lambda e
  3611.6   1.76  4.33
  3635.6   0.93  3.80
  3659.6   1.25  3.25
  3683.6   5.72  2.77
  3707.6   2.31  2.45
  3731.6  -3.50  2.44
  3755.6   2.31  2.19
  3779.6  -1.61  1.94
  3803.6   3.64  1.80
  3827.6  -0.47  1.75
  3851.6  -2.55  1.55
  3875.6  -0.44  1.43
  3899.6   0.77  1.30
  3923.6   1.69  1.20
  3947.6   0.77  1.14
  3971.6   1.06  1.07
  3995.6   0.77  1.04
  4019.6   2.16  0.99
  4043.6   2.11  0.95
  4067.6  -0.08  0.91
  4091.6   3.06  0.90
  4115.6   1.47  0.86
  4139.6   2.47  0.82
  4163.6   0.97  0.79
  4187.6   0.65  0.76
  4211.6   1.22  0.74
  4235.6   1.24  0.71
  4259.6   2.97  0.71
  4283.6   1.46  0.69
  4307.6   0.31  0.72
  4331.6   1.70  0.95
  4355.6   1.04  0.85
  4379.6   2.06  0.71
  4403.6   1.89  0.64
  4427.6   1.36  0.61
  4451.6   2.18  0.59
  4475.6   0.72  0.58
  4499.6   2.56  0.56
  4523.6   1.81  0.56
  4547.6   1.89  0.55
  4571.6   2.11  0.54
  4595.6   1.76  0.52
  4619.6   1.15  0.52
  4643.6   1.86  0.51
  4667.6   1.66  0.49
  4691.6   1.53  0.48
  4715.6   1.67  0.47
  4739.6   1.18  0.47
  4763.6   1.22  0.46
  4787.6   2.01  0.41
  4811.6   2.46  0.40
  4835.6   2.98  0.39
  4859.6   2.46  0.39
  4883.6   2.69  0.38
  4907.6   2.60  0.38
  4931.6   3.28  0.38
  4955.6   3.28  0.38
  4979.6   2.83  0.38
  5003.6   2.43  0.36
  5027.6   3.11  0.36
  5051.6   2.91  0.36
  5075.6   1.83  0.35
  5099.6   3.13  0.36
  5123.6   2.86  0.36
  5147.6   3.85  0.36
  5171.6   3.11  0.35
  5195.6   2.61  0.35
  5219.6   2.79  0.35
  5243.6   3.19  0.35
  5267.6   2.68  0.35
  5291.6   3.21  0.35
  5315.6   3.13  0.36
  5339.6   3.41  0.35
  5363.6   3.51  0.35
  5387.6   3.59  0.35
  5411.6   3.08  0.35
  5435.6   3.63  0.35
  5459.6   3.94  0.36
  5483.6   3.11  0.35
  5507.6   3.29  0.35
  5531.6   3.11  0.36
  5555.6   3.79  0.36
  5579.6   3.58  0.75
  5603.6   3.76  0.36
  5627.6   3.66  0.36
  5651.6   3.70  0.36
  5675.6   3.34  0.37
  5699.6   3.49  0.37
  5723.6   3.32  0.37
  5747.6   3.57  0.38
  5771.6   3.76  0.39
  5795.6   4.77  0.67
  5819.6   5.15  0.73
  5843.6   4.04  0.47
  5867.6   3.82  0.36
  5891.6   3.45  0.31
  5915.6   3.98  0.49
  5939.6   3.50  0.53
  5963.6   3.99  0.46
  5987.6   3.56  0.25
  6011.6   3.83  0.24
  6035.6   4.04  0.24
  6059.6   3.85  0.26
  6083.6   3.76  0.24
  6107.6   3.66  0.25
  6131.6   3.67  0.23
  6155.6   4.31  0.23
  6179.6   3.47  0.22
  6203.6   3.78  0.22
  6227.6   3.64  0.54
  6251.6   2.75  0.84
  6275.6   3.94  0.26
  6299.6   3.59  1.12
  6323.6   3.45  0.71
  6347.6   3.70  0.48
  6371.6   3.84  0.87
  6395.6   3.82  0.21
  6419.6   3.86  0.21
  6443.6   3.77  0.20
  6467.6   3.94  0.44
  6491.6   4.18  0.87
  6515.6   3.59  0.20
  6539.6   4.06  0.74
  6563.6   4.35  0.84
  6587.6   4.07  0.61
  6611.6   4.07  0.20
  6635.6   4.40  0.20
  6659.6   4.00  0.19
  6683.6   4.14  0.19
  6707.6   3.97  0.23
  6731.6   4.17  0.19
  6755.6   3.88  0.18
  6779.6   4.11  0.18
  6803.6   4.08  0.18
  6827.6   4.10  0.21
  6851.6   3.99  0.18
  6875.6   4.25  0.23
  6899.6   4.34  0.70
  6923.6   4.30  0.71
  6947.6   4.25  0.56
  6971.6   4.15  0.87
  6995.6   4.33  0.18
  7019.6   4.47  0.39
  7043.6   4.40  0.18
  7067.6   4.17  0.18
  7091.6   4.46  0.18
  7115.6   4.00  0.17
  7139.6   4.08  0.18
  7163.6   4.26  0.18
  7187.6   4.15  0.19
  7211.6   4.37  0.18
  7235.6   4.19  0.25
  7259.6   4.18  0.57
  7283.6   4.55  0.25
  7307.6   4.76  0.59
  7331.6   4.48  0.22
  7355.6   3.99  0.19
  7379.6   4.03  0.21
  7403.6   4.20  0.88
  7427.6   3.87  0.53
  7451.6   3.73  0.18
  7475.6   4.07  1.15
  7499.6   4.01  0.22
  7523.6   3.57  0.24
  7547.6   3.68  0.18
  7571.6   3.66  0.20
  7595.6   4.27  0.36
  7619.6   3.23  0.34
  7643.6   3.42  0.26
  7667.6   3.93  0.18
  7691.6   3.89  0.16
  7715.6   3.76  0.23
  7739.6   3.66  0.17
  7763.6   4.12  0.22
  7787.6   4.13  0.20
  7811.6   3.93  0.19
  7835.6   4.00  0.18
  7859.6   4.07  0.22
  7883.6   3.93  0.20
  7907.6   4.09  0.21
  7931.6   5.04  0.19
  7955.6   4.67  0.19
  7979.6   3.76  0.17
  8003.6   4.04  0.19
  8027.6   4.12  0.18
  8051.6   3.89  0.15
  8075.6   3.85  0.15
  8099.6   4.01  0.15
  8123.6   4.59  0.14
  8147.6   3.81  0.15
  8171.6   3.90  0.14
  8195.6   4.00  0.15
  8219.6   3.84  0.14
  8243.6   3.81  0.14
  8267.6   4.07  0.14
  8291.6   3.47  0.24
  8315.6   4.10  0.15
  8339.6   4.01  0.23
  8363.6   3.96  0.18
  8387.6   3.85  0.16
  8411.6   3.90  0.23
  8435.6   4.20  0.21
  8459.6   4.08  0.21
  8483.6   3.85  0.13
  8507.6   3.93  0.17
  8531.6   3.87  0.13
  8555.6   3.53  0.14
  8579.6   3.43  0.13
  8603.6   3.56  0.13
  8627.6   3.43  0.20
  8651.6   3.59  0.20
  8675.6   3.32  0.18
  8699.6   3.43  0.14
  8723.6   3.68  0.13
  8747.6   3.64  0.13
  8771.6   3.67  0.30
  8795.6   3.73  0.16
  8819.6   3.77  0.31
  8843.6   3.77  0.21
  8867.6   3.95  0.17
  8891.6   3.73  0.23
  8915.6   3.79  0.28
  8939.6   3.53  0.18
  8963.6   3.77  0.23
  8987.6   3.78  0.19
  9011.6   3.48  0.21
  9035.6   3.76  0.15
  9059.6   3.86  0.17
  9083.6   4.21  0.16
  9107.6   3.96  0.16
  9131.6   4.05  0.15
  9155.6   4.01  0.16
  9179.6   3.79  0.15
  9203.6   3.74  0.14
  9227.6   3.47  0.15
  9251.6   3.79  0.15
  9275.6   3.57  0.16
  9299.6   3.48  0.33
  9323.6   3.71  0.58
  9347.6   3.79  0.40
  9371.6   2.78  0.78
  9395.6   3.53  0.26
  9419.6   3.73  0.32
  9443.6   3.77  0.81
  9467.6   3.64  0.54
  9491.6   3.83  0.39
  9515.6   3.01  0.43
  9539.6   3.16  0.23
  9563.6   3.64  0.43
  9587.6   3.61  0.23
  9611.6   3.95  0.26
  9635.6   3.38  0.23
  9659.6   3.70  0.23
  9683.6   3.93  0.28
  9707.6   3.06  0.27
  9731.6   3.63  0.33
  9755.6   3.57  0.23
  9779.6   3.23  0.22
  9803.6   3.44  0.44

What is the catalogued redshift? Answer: 0.208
